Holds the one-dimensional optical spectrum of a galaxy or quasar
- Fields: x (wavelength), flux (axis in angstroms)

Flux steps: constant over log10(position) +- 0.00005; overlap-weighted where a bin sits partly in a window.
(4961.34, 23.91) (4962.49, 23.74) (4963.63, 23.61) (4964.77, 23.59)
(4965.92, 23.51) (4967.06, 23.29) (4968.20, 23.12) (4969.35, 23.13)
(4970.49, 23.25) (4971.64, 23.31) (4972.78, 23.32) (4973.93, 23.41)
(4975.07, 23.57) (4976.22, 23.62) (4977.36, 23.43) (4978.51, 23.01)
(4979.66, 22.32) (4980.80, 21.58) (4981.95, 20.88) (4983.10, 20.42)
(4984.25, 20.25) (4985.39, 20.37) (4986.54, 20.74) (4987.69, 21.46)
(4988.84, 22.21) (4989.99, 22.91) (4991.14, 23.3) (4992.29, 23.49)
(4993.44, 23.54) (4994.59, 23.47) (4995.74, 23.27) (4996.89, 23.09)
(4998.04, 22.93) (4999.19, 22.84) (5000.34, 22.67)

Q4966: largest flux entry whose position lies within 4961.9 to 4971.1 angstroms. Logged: 23.74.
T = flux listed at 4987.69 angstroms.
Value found 21.46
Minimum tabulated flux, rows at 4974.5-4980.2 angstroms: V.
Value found 22.32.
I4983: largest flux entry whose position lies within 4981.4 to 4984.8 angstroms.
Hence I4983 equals 20.88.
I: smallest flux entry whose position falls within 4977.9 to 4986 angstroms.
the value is 20.25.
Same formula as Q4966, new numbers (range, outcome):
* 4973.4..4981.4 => 23.62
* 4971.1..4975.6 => 23.57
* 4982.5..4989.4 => 22.21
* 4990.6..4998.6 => 23.54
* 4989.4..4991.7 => 23.3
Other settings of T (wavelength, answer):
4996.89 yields 23.09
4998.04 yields 22.93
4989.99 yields 22.91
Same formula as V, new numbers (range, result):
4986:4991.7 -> 20.74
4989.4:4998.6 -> 22.91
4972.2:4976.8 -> 23.32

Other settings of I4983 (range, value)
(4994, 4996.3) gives 23.47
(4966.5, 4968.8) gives 23.29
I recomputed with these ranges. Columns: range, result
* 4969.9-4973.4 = 23.25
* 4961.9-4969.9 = 23.12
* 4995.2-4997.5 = 23.09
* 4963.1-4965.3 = 23.59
